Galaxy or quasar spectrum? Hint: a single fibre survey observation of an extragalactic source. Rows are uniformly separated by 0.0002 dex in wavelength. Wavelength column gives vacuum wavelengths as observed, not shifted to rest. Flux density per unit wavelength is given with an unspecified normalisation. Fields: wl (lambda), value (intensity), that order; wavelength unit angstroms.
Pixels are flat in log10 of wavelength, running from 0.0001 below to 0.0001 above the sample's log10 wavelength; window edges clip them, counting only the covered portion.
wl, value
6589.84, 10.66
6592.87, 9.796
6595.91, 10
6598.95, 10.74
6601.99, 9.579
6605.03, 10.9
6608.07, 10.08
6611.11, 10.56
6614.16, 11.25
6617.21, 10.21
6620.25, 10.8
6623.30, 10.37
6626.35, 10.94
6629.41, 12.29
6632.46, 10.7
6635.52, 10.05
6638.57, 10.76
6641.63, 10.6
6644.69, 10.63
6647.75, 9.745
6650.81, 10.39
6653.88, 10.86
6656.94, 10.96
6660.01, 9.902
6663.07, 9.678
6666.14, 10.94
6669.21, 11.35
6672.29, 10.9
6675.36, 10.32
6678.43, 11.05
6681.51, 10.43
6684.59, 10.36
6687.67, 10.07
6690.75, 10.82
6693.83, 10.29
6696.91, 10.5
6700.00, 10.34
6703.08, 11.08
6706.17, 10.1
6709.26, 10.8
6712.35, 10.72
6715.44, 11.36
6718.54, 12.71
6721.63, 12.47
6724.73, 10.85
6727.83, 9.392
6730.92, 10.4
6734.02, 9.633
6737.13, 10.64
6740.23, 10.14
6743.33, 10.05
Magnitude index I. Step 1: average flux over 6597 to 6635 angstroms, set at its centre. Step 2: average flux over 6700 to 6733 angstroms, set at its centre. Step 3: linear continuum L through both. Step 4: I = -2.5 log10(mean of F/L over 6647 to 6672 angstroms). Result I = 0.03 mag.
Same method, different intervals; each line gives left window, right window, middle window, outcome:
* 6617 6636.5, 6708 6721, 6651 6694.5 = 0.06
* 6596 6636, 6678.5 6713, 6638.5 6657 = 0.01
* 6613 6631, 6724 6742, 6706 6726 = -0.11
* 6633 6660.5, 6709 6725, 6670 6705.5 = 0.06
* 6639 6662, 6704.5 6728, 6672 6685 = 0.01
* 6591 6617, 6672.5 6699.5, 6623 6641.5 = -0.05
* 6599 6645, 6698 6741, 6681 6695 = 0.03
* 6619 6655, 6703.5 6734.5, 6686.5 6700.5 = 0.04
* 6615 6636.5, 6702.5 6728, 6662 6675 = 0.02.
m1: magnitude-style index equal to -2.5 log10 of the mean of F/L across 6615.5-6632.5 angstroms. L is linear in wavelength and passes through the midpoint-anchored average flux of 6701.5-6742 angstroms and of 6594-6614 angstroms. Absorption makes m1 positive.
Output -0.05 mag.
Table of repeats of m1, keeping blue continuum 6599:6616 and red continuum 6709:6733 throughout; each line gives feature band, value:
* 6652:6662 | 0.02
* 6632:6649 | 0.03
